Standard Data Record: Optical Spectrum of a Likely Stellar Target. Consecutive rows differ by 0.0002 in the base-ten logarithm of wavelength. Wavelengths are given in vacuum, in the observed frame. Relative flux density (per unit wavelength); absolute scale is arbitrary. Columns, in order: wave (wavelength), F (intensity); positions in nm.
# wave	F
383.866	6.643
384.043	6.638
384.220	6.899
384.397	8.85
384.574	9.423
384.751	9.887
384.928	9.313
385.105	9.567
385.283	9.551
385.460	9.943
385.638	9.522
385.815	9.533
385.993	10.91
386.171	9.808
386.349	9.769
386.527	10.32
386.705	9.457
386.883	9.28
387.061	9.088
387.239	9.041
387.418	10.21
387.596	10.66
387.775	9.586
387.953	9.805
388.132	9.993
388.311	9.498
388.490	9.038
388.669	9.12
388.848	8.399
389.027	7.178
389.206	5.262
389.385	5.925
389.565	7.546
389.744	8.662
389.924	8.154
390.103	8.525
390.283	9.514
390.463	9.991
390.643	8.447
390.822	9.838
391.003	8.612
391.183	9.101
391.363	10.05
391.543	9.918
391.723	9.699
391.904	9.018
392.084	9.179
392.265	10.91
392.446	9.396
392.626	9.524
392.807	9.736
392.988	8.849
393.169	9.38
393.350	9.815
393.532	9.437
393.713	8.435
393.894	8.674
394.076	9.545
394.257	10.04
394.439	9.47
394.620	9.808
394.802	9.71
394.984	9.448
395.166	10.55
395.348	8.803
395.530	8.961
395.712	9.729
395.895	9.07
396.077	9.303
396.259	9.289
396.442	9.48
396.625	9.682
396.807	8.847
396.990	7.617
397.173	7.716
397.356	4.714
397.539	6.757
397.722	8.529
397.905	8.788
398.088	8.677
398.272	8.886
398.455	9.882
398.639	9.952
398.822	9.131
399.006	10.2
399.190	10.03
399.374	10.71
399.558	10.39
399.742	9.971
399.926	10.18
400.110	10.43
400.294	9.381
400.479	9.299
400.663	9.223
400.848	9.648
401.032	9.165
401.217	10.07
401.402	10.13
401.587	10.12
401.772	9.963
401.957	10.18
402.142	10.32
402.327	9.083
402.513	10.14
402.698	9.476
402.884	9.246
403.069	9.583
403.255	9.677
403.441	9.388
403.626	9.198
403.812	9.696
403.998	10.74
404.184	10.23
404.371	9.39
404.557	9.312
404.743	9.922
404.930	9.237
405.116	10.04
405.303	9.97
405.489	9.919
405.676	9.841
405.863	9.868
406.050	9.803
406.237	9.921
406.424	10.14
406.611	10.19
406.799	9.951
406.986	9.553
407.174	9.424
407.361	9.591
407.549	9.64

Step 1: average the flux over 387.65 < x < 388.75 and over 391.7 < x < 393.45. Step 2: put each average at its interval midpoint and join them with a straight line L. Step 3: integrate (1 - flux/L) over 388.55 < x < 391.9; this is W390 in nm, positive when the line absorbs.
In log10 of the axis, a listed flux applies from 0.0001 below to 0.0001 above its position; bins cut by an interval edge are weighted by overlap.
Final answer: 0.34 nm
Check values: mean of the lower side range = 9.54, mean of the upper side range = 9.54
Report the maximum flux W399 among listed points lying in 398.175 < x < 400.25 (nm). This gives 10.71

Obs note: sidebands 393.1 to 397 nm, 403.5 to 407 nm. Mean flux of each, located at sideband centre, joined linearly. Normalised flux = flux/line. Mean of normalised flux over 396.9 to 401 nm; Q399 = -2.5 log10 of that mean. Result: 0.05 mag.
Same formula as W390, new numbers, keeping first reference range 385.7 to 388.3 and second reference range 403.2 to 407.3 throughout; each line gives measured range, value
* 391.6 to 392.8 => 0.02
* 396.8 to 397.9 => 0.27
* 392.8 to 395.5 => 0.10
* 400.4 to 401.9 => 0.01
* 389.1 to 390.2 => 0.27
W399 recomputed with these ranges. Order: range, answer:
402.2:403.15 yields 10.14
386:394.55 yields 10.91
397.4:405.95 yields 10.74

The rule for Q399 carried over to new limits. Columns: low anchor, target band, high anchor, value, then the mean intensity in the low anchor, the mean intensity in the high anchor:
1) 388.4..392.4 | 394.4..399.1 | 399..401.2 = 0.062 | 8.74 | 9.88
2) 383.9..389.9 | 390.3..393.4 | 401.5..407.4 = -0.033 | 8.99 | 9.79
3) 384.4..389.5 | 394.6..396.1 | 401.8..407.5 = 0.001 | 9.24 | 9.77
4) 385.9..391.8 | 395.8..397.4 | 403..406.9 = 0.111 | 9.1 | 9.81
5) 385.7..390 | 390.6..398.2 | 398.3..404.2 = 0.034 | 9.01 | 9.82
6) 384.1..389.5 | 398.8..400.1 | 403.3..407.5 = -0.064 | 9.14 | 9.78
